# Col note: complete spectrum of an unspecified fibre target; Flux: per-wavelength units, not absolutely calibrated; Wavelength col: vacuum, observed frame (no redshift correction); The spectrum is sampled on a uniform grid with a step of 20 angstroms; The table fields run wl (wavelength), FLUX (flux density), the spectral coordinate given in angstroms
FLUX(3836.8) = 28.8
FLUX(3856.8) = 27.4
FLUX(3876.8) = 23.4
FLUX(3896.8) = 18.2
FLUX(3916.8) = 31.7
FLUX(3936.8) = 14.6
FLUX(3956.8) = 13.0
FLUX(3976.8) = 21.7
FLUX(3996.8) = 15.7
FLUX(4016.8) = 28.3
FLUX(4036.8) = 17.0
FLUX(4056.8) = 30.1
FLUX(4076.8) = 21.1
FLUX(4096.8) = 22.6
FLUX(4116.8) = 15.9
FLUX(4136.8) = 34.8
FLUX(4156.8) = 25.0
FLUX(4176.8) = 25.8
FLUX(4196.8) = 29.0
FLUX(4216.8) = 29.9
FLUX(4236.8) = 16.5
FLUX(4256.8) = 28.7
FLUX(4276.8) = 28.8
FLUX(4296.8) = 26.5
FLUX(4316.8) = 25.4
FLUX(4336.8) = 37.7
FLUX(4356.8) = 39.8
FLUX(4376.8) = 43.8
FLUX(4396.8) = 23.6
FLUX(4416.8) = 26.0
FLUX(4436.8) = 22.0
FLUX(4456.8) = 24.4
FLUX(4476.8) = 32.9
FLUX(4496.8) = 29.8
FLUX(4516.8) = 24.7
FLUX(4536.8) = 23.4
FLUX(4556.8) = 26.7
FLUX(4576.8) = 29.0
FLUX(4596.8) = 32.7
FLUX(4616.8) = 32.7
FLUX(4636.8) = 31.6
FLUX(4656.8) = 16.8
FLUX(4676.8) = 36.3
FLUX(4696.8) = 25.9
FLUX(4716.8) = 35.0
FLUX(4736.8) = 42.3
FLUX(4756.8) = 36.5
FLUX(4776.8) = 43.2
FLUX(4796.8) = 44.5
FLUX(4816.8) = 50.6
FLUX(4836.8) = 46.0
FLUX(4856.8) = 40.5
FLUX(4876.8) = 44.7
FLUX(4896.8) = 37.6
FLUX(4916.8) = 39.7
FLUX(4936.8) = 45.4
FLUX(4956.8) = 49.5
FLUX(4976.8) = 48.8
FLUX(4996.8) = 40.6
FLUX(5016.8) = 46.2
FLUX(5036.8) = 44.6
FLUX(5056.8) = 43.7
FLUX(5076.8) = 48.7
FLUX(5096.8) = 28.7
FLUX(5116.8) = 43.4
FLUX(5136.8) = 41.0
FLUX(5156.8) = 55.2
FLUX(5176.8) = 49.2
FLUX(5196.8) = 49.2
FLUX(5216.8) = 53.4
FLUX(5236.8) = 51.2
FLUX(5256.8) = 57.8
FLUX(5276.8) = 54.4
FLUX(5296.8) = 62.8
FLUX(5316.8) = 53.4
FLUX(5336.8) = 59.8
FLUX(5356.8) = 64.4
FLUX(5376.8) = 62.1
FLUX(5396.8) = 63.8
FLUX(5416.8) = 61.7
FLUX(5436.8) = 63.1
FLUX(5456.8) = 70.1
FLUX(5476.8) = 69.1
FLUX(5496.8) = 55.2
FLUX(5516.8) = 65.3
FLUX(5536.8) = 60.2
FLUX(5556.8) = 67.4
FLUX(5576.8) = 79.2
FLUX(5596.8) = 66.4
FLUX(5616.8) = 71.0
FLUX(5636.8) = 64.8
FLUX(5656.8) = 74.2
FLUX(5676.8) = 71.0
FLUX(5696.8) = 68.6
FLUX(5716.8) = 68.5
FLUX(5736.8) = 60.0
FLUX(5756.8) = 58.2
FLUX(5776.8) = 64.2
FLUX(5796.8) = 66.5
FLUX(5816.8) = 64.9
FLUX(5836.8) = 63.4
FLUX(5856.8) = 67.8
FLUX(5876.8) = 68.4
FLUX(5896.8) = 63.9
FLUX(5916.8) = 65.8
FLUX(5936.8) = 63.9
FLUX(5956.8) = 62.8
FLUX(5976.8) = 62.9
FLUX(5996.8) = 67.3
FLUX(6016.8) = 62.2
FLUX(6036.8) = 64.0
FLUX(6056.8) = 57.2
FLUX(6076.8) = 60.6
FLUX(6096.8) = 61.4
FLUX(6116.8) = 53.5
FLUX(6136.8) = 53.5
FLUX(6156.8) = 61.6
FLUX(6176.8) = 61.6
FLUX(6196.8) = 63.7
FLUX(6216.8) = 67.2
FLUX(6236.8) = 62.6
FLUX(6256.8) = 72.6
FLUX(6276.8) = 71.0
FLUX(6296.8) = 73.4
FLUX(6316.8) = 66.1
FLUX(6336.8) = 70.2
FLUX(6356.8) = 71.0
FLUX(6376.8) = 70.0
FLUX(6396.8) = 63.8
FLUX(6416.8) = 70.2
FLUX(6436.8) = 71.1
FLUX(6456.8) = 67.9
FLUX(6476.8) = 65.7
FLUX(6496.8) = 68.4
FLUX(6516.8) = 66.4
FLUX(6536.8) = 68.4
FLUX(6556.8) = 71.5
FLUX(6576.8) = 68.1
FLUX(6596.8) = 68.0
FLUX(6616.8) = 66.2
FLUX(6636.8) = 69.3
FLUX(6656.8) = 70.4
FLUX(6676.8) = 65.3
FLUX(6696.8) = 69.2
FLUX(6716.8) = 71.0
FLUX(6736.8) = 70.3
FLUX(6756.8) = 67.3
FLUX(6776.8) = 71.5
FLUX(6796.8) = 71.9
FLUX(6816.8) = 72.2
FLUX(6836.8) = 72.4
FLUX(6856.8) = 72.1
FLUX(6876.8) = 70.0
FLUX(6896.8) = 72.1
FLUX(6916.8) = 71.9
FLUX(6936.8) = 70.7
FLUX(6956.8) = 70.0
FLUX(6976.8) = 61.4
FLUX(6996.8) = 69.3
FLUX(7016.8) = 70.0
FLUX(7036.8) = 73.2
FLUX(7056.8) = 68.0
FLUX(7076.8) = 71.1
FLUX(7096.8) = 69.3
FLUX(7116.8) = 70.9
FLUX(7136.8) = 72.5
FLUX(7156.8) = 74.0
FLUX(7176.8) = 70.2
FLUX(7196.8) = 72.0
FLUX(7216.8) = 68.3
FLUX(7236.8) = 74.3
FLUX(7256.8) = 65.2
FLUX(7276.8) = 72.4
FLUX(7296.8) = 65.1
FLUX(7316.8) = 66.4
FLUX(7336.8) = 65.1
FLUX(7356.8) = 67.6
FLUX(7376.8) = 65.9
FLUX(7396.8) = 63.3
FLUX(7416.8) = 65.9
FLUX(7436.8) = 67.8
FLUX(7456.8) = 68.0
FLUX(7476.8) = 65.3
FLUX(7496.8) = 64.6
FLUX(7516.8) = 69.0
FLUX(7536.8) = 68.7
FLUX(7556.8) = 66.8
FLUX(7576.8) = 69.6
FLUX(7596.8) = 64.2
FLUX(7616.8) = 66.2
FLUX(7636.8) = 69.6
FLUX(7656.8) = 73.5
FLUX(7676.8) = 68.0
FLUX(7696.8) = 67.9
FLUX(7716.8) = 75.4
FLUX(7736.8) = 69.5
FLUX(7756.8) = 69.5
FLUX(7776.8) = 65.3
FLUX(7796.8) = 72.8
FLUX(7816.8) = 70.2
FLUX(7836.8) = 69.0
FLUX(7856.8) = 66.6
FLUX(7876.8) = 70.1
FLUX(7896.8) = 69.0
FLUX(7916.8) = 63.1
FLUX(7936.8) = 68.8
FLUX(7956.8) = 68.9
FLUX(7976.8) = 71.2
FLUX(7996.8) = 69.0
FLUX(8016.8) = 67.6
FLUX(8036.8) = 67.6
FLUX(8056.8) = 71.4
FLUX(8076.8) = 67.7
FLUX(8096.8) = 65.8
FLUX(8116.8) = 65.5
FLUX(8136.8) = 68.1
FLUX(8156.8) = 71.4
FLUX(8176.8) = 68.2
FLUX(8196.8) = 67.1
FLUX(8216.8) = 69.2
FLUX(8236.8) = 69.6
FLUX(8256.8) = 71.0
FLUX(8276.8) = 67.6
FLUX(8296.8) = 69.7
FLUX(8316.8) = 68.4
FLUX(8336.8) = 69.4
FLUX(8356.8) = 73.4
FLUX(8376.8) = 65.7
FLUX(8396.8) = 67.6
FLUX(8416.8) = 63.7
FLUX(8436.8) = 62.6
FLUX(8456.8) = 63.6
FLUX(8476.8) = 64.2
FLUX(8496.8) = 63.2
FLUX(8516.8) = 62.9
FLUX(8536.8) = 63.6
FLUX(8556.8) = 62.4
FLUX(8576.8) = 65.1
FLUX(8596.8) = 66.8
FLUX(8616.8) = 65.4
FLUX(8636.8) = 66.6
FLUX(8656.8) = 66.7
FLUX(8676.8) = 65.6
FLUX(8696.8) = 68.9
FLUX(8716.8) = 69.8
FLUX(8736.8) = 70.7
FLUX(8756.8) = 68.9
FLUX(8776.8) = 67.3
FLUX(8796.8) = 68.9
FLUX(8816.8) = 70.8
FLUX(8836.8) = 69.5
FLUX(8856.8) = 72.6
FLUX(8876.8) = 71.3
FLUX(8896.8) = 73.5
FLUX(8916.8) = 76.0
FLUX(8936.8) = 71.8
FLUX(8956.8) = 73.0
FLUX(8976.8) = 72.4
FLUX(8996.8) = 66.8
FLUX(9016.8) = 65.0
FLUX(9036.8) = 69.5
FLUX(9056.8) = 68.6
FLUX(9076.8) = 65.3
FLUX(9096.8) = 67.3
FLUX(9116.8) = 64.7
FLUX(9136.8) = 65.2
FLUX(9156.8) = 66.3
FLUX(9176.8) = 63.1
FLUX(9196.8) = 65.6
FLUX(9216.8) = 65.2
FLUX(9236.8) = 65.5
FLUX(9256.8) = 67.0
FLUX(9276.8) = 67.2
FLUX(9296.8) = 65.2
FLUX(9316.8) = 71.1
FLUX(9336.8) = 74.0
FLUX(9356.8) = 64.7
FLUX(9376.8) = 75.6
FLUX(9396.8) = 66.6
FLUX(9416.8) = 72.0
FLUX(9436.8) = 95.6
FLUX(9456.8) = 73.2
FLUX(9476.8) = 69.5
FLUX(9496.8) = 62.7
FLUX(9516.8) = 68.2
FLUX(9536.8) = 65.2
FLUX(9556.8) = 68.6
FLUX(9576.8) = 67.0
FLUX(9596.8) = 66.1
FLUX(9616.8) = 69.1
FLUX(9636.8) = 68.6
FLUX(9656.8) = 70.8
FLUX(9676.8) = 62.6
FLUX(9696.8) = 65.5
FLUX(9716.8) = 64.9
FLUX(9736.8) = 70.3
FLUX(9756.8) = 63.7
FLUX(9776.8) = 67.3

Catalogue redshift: 0.184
